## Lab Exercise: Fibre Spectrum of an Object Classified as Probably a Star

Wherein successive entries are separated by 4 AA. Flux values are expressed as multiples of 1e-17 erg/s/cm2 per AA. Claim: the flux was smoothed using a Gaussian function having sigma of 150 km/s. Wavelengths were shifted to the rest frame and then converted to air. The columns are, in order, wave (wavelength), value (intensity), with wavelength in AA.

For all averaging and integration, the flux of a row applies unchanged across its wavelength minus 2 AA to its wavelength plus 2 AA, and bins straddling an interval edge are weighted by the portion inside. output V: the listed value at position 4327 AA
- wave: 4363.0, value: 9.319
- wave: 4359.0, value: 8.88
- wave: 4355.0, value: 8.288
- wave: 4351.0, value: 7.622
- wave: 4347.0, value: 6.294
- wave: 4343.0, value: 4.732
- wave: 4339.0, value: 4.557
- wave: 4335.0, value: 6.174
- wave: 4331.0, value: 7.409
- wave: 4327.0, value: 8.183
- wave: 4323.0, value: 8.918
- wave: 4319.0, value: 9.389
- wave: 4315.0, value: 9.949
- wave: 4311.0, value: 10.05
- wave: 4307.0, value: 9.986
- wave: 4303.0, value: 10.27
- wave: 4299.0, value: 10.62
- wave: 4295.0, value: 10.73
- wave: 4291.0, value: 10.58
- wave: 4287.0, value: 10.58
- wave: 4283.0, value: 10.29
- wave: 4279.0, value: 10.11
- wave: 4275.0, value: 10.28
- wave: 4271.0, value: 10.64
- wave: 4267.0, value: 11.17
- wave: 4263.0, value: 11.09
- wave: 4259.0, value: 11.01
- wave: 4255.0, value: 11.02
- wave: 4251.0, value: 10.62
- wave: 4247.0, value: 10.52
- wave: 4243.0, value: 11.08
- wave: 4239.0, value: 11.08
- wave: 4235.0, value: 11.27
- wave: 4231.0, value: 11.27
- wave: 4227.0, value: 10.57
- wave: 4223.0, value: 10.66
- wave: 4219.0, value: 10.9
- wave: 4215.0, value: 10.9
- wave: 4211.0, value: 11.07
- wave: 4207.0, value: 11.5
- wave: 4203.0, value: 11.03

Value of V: 8.183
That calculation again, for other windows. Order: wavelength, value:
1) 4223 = 10.66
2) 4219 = 10.9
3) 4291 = 10.58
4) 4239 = 11.08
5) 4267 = 11.17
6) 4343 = 4.732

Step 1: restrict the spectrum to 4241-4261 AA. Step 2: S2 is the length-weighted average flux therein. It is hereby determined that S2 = 10.8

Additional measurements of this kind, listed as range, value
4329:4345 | 5.72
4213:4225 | 10.8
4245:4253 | 10.6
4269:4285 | 10.3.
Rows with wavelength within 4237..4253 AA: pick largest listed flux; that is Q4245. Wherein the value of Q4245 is 11.08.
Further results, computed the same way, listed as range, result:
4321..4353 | 8.918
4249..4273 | 11.17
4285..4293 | 10.58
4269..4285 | 10.64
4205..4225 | 11.5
